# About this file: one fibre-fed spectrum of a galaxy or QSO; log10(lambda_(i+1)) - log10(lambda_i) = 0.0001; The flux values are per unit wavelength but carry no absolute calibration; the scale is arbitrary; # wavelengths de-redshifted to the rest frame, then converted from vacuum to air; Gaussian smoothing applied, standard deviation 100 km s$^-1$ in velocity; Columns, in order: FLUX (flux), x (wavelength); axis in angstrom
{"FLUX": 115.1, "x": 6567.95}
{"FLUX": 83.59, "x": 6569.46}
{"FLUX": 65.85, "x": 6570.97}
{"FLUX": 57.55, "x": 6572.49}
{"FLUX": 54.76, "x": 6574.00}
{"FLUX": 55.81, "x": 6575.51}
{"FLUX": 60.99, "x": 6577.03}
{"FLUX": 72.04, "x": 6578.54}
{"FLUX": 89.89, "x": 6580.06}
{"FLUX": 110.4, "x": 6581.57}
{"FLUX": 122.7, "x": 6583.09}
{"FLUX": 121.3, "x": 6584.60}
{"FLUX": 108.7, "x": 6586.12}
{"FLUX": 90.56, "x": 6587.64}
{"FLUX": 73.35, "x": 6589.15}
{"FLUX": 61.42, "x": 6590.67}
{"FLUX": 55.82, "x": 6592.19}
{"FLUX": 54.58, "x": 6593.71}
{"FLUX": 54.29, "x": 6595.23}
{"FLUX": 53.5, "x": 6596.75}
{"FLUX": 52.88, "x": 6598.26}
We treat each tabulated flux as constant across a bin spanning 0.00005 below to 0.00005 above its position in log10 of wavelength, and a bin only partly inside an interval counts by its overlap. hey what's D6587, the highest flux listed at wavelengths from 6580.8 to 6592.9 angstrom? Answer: 122.7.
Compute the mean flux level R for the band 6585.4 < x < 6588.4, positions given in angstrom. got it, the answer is 99.6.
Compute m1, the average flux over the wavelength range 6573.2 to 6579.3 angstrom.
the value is 60.9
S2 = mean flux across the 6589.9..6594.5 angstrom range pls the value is 57.2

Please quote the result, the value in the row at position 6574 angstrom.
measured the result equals 54.76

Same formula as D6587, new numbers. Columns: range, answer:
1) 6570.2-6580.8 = 89.89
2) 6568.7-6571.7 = 83.59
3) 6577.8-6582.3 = 110.4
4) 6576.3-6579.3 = 72.04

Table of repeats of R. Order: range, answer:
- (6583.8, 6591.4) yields 91.4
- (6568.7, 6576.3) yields 63.5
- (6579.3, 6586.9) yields 111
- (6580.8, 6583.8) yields 116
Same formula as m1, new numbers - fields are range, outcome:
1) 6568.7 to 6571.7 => 75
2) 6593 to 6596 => 54.4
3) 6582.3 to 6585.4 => 122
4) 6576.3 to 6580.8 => 74.3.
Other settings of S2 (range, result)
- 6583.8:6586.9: 115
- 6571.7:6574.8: 56.2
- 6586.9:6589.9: 82.1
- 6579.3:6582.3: 100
